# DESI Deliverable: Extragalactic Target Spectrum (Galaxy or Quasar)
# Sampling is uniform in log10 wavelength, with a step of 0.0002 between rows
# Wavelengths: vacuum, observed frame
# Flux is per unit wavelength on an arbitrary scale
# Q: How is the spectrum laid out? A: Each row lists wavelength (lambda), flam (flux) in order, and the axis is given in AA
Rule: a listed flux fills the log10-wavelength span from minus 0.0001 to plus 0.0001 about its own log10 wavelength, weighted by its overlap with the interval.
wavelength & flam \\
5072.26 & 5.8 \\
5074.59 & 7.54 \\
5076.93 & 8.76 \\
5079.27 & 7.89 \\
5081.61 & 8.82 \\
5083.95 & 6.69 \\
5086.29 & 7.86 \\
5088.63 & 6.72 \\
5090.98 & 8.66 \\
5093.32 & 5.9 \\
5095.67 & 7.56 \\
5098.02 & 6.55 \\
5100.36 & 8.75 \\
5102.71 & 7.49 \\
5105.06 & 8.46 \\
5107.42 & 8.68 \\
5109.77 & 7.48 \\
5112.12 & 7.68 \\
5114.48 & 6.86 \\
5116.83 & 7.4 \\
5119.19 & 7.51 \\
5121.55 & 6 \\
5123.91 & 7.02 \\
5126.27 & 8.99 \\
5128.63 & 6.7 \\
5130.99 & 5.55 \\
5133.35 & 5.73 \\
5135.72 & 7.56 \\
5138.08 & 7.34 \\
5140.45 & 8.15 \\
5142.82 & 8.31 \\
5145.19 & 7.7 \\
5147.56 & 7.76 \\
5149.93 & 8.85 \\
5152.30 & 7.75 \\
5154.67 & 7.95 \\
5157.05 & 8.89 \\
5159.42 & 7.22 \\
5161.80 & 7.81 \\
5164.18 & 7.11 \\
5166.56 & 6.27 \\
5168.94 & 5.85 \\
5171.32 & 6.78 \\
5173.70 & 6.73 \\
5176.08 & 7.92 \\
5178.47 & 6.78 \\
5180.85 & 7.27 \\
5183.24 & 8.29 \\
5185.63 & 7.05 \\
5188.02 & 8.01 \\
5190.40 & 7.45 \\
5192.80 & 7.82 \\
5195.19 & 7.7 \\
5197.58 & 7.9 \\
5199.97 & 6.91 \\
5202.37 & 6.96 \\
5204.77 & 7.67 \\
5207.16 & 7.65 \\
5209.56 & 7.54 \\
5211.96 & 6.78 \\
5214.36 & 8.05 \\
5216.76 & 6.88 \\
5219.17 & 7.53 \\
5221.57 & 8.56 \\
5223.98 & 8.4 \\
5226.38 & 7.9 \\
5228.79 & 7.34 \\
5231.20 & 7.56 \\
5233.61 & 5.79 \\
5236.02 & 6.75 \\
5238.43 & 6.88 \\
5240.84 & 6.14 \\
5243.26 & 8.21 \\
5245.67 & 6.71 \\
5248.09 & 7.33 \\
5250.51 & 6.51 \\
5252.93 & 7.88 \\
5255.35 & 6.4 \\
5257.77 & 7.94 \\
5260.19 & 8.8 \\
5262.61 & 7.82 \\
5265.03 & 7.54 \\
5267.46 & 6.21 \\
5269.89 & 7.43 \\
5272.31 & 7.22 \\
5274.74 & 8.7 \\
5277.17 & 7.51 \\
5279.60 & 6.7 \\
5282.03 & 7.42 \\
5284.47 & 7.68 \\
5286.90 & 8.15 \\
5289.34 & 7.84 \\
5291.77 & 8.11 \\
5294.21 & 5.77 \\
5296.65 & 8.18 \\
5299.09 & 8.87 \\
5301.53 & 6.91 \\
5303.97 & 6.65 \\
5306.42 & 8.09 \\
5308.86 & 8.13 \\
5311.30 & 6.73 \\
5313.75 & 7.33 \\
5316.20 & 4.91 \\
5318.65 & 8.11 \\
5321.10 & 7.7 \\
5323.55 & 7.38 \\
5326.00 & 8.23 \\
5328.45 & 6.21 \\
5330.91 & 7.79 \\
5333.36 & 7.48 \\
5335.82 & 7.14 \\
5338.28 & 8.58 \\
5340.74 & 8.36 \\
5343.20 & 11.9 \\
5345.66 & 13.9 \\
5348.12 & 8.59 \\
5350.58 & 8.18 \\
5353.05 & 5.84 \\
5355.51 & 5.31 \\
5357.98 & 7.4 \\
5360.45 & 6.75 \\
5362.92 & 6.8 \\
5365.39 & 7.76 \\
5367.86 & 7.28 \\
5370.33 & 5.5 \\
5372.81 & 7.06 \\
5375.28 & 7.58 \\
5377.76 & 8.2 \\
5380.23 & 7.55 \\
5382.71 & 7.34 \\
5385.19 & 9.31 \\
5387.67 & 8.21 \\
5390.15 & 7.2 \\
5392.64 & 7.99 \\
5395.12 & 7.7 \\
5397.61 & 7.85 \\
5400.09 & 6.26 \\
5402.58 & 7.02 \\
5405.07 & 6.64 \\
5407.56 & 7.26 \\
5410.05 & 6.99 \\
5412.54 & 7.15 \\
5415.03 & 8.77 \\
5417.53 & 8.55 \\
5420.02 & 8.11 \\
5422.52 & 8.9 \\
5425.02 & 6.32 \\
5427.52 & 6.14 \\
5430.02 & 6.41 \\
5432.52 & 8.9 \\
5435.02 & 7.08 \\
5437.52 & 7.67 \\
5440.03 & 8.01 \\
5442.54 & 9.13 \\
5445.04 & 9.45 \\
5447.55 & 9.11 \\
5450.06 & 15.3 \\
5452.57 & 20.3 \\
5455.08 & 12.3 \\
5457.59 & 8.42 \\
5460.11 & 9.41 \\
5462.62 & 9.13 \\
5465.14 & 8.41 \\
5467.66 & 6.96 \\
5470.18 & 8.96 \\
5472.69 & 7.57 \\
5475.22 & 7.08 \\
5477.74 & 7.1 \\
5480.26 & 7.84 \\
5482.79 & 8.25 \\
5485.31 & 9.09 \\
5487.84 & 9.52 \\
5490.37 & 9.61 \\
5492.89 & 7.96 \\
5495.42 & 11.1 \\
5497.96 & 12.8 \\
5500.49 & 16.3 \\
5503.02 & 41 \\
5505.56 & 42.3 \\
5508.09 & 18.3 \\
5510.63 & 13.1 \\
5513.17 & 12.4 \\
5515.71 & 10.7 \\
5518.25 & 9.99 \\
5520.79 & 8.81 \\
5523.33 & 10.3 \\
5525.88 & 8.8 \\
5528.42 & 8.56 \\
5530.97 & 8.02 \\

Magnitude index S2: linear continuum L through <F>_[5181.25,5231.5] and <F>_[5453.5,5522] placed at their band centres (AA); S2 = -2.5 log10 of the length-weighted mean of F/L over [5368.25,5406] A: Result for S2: 0.40 mag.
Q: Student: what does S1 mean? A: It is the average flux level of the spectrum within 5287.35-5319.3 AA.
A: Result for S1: 7.36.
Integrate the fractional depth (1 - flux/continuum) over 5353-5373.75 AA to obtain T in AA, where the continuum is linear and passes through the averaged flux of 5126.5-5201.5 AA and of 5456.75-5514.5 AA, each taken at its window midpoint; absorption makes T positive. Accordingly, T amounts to 7.85 AA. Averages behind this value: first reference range 7.41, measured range 6.67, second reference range 12.8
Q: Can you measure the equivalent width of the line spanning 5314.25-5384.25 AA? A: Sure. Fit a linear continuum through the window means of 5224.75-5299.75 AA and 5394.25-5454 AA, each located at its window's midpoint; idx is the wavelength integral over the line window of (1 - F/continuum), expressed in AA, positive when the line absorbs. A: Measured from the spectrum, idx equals 3.0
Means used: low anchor 7.39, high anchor 8.56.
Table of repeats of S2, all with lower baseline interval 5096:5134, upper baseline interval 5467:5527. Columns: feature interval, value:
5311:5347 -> 0.27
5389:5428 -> 0.48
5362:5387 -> 0.43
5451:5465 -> 0.05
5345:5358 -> 0.31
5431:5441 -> 0.45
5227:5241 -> 0.30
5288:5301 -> 0.27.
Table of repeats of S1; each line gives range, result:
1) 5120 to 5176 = 7.32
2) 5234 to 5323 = 7.35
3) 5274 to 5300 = 7.69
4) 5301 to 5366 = 7.72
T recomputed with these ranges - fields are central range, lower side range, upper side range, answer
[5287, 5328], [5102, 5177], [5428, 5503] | 6.4 AA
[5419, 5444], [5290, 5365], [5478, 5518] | 9.2 AA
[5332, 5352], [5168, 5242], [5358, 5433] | -4.9 AA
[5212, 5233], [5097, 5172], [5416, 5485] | 0.5 AA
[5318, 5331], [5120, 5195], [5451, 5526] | 3.2 AA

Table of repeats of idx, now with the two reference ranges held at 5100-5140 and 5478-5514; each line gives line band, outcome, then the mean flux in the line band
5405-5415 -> 4.7 AA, 7.27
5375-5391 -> 6.3 AA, 7.95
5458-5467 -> 3.6 AA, 8.79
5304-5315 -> 3.8 AA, 7.46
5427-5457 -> 9.0 AA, 10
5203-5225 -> 4.1 AA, 7.65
